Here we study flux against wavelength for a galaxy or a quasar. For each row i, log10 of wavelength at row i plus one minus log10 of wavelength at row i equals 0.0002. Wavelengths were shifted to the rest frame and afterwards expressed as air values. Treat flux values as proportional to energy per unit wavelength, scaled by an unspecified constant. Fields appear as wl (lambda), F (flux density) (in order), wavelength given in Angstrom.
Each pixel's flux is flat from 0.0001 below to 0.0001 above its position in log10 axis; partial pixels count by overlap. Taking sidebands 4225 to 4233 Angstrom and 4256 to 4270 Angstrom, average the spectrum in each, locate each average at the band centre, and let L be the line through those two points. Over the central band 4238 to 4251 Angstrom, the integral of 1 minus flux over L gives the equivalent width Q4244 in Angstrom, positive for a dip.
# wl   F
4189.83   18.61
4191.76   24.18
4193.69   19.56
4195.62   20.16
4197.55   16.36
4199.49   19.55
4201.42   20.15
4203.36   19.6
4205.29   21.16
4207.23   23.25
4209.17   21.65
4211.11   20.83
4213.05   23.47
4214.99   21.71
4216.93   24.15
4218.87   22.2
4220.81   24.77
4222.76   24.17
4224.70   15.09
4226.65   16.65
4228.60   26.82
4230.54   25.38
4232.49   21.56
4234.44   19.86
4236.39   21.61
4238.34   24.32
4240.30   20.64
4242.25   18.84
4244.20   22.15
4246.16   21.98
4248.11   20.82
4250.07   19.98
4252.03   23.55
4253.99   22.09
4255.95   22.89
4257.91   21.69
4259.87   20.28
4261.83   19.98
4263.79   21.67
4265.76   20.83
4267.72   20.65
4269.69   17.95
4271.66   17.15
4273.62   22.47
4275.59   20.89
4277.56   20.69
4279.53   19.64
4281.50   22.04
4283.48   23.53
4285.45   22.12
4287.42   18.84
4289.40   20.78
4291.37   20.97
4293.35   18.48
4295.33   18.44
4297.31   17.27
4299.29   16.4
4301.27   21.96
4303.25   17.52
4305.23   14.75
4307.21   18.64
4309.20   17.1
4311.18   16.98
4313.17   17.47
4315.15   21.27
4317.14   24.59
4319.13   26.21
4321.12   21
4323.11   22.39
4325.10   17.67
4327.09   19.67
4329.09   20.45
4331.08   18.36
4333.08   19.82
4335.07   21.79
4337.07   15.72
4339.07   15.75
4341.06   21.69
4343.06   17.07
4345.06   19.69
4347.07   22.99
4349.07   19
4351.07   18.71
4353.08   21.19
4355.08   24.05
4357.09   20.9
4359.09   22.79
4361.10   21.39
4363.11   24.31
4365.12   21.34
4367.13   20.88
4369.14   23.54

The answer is 0.20 Angstrom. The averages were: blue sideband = 22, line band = 21.1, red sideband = 20.7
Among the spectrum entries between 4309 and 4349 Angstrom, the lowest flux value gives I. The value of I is 15.72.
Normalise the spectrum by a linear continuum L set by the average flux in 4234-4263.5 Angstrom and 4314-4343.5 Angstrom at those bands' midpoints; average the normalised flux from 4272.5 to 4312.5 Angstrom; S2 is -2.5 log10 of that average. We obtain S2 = 0.073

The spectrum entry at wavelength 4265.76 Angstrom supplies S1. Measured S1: 20.83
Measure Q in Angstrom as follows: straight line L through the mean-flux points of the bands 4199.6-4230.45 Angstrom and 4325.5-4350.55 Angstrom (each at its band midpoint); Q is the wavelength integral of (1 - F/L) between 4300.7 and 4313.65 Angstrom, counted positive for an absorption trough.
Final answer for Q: 1.47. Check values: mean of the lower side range 21.8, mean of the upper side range 19.3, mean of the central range 17.7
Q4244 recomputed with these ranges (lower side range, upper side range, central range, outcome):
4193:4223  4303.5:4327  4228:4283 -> -1.8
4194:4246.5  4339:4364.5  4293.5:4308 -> 2.2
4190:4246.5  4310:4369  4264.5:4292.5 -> 0.5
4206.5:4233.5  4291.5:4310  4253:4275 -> -0.8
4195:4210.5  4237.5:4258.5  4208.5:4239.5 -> -1.8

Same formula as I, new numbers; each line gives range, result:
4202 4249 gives 15.09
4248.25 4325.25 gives 14.75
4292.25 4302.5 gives 16.4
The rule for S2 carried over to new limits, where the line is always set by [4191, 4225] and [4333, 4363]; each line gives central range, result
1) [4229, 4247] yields -0.04 mag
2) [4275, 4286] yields -0.03 mag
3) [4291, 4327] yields 0.07 mag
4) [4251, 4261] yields -0.05 mag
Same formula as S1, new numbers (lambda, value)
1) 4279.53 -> 19.64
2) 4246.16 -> 21.98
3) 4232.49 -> 21.56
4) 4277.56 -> 20.69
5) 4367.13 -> 20.88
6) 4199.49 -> 19.55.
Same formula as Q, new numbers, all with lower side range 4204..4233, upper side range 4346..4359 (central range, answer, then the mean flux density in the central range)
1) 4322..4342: 1.9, 19.3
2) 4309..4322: 0.4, 20.9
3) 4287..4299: 1.5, 19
